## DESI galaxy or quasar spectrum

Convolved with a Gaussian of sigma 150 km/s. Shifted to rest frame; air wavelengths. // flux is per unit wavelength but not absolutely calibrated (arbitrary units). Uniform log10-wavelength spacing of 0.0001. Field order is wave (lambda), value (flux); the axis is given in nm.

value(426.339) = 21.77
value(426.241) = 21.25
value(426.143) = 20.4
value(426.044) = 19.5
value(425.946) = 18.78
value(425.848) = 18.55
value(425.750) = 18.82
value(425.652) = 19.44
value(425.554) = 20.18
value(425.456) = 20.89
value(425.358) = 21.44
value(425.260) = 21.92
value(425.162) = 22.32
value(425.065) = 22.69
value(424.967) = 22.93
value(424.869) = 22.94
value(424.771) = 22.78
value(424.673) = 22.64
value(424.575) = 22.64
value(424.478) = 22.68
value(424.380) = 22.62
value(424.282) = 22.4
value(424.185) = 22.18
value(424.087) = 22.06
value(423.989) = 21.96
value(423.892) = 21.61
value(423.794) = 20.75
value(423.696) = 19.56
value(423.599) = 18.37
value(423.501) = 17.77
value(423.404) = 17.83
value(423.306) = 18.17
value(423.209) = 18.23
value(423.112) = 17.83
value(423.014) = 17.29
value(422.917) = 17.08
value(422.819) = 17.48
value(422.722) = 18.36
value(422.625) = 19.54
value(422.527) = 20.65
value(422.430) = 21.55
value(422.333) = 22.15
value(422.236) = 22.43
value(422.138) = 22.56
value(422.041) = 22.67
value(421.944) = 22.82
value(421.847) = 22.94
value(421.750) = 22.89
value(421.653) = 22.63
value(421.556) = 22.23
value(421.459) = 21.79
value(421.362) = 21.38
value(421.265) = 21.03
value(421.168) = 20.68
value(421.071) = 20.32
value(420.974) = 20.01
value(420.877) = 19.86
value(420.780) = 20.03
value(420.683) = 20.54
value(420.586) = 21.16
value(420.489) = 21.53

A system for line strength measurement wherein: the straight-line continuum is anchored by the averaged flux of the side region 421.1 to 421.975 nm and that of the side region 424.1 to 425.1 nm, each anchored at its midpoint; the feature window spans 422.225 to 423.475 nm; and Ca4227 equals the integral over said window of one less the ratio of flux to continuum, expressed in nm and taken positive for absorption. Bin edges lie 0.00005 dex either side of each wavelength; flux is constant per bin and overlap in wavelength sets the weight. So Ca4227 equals 0.183 nm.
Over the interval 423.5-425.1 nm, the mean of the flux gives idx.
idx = 21.8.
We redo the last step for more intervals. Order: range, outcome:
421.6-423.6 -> 20.1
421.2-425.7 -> 21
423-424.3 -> 19.7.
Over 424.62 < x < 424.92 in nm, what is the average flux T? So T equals 22.7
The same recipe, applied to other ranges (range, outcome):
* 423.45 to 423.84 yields 19.1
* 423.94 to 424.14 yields 22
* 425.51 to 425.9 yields 19.2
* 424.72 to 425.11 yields 22.8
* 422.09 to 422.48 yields 22.2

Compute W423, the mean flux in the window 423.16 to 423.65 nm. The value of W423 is 18.1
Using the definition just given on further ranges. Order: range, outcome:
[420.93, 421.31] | 20.5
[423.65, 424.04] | 21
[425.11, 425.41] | 21.9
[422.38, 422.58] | 21.1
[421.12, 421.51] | 21.2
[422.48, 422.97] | 18.6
